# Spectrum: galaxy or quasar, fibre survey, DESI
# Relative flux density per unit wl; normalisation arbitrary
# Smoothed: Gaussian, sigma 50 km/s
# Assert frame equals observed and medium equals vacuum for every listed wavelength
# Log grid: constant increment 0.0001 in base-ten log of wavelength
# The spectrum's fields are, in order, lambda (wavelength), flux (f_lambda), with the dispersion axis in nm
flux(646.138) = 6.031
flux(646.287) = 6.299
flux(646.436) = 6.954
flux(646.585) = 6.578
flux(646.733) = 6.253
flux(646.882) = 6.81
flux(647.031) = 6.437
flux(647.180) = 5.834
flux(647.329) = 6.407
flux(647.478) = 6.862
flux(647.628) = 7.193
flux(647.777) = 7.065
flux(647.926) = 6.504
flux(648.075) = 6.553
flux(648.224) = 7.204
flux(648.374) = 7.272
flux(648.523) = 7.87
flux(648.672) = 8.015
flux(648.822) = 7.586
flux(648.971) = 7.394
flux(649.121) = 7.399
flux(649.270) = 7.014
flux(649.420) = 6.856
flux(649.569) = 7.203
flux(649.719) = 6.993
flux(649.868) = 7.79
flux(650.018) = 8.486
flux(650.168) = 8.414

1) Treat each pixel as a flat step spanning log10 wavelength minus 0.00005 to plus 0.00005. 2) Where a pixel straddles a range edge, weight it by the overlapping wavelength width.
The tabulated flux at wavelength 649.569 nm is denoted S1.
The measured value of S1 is 7.203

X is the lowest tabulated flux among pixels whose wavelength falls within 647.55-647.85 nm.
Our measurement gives 7.065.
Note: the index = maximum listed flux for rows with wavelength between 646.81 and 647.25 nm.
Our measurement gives 6.81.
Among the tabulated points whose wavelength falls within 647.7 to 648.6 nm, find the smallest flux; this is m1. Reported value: 6.504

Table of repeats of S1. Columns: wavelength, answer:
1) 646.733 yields 6.253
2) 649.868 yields 7.79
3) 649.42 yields 6.856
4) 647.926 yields 6.504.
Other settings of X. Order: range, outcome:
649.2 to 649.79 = 6.856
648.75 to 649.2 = 7.394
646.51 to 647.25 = 5.834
